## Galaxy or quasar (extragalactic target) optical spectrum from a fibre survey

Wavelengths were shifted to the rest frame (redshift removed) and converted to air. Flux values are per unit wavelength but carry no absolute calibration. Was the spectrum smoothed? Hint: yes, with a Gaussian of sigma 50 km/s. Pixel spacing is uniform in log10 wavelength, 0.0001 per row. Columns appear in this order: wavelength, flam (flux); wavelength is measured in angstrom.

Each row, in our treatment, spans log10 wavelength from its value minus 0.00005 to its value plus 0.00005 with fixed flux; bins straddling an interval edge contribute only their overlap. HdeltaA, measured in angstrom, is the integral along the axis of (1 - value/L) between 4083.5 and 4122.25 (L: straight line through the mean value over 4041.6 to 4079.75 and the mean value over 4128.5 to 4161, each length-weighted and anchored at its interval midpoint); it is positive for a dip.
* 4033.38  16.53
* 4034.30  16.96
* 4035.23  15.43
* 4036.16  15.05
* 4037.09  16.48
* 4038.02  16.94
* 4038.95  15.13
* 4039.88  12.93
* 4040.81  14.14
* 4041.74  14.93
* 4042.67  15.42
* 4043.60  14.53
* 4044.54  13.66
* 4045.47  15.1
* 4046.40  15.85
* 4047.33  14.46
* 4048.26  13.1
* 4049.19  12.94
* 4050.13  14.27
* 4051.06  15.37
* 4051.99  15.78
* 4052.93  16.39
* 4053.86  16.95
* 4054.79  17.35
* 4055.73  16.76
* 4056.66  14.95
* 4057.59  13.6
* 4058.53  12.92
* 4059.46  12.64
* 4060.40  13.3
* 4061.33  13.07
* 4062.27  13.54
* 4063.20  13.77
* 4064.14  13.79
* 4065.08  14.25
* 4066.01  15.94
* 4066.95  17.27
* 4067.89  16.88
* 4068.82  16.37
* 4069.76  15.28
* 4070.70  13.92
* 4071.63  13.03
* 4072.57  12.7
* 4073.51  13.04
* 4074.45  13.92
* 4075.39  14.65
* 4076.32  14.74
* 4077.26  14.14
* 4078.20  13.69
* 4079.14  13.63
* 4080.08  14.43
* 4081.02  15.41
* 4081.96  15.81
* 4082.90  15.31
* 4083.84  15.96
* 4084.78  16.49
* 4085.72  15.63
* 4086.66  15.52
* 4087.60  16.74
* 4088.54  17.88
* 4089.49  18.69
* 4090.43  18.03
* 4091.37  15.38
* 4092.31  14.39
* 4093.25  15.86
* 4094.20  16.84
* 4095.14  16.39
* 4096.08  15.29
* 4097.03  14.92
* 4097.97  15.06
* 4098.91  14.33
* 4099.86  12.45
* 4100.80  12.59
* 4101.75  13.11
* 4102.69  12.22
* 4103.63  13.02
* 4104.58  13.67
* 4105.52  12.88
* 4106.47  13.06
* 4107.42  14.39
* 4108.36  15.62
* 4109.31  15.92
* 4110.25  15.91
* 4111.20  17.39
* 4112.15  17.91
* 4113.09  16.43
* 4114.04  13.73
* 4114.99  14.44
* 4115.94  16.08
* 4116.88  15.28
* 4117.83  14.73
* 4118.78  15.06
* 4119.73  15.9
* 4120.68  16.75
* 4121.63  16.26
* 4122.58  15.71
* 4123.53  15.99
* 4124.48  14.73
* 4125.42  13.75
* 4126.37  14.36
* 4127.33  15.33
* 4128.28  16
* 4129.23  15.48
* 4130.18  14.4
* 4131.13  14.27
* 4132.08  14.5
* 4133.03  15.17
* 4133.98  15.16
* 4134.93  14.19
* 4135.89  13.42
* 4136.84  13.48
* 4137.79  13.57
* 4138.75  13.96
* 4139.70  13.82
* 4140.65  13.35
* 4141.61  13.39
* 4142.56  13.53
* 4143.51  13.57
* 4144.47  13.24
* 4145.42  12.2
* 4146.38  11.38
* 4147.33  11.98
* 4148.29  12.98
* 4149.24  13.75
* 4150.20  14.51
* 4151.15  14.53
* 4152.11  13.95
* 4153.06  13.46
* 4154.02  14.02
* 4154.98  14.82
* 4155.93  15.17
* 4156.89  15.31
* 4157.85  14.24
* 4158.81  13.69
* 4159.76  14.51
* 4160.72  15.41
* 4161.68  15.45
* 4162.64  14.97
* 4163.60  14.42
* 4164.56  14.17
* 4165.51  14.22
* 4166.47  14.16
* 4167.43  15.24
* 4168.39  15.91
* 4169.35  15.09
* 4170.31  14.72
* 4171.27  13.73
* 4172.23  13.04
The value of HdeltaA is -2.9 angstrom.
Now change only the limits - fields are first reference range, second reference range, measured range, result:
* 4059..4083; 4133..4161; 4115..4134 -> -1.7 angstrom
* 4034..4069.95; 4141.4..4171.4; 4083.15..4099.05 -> -1.6 angstrom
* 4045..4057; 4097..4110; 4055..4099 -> -1.5 angstrom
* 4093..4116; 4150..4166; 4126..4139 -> 0.1 angstrom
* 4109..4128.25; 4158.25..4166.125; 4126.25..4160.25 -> 2.3 angstrom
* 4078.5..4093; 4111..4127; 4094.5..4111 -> 1.5 angstrom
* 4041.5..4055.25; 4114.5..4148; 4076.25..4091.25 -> -1.0 angstrom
